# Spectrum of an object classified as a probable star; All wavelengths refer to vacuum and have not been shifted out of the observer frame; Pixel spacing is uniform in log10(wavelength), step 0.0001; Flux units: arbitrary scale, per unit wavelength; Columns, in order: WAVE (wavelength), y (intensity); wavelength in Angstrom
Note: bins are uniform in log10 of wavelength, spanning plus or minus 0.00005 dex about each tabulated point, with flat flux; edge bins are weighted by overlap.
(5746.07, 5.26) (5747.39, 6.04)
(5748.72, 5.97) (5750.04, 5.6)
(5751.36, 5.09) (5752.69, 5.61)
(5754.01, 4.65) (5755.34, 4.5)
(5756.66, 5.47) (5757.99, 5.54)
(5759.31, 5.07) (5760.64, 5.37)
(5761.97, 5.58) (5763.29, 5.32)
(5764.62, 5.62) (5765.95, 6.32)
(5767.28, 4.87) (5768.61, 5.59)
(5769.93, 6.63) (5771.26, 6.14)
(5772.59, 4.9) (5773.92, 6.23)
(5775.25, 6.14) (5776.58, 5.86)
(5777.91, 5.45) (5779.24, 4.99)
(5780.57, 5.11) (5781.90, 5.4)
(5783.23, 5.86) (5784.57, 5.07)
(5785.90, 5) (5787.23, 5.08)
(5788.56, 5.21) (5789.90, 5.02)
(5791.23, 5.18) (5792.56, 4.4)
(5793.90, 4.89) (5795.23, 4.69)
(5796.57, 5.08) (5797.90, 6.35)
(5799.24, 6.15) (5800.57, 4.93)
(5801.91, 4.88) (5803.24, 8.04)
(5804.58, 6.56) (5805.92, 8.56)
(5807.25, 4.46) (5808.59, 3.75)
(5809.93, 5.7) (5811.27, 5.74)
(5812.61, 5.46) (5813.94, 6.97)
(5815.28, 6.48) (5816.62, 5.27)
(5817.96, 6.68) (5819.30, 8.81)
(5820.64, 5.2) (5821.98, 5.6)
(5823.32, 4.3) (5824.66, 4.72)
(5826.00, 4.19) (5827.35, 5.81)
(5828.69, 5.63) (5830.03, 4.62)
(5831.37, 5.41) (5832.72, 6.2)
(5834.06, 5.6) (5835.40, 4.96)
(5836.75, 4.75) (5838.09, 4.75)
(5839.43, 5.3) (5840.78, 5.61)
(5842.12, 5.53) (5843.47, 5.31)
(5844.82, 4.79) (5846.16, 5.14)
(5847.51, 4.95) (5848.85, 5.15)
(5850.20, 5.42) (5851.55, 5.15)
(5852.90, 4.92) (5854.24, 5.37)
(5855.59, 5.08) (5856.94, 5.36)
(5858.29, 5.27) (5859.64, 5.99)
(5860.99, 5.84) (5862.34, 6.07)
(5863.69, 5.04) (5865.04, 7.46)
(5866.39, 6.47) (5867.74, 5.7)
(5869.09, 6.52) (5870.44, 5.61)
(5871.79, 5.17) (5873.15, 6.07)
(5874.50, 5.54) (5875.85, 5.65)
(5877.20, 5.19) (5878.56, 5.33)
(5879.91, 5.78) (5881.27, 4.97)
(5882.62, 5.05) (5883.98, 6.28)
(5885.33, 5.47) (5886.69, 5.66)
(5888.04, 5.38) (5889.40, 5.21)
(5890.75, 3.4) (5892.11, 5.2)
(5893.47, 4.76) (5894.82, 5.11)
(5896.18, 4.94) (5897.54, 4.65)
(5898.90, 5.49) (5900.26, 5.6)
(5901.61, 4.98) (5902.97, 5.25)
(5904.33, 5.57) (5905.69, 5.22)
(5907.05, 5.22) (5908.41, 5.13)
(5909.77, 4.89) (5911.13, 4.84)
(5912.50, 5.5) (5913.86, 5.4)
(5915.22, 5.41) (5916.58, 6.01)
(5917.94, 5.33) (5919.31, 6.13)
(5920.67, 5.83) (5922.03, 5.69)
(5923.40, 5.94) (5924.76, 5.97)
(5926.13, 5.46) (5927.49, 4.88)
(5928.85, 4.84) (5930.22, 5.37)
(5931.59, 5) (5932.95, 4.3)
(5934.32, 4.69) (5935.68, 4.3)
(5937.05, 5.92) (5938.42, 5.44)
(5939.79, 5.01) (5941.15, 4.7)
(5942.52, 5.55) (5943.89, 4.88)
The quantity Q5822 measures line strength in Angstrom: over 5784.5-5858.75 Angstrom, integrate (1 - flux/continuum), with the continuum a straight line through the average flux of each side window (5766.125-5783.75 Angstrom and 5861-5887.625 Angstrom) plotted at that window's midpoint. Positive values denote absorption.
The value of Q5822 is 3.2 Angstrom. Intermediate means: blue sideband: 5.65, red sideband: 5.74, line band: 5.44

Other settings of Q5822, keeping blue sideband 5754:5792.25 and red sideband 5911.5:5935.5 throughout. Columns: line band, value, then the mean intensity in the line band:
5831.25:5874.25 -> -0.9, 5.5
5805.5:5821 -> -1.9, 6.07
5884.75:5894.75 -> 0.7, 5.01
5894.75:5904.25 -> 0.4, 5.17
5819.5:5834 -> 0.3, 5.3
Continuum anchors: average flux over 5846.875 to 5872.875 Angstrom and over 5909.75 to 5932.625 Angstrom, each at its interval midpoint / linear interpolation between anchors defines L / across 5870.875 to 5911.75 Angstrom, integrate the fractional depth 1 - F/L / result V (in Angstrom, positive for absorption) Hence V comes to 2.1 Angstrom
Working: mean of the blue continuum 5.62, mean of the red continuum 5.44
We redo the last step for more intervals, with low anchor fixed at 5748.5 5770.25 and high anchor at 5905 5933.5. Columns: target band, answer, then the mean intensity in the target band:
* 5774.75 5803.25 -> 0.44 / 5.33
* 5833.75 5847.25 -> 0.59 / 5.16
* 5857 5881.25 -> -1.77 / 5.77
